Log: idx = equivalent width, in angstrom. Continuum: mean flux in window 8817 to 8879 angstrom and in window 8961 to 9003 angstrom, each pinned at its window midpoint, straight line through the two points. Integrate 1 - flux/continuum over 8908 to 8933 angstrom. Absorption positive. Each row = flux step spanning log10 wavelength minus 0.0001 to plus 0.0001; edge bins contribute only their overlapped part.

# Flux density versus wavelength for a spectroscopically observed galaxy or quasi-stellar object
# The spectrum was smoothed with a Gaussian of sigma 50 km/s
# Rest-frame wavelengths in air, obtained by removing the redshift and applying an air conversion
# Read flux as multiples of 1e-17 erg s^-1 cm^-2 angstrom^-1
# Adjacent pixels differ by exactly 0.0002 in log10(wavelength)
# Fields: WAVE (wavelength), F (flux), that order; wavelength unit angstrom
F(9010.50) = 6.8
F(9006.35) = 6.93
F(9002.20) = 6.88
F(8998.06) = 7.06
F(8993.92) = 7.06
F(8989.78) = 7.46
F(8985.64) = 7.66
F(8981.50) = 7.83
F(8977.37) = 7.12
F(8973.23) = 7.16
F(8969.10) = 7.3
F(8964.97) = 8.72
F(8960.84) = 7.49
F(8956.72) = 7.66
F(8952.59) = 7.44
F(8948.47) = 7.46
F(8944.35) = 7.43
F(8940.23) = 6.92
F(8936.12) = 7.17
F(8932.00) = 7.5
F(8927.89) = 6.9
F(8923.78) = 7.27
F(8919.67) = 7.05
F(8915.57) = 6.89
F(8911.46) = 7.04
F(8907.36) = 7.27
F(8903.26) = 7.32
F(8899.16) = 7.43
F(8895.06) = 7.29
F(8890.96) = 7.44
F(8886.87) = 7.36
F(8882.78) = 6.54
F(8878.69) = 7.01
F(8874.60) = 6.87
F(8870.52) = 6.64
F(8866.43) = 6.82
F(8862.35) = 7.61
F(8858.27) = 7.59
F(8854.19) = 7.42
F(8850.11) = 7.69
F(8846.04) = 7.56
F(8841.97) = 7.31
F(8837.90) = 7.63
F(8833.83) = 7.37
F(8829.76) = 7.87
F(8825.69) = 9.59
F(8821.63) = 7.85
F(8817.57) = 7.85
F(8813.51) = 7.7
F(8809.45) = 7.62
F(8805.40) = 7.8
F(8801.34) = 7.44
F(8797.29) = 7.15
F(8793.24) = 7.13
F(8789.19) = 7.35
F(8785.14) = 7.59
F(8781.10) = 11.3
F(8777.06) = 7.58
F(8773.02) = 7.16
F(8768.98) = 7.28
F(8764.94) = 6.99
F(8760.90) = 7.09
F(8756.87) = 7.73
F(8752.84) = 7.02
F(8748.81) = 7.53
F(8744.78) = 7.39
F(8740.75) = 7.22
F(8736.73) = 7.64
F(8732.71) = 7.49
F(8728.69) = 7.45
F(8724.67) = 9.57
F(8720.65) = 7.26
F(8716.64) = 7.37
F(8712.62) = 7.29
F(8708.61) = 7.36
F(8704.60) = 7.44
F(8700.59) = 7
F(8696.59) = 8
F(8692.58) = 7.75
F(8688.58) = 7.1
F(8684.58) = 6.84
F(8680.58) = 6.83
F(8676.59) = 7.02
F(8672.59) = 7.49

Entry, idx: 1.3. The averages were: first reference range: 7.55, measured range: 7.1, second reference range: 7.44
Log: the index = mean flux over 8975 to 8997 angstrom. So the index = 7.4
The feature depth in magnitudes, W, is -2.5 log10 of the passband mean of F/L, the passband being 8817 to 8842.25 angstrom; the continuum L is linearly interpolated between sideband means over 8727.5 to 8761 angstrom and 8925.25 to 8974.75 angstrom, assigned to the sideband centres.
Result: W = -0.08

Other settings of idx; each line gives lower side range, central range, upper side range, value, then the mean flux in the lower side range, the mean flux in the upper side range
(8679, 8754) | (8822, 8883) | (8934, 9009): -0.5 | 7.46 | 7.37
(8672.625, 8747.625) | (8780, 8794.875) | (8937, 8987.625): -1.4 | 7.45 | 7.51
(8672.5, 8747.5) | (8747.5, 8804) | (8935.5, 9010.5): -1.3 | 7.45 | 7.36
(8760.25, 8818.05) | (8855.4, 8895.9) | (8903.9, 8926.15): 1.0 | 7.68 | 7.12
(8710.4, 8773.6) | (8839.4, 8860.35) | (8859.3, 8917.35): -0.9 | 7.47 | 7.12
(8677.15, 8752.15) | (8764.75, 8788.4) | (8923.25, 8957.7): -2.0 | 7.46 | 7.3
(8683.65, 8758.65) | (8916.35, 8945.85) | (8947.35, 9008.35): 1.1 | 7.51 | 7.41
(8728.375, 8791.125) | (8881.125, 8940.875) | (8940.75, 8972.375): 3.4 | 7.62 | 7.59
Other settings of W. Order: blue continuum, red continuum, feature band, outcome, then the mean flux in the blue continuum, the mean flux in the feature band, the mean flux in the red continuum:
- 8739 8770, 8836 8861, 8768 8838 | -0.064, 7.28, 7.86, 7.54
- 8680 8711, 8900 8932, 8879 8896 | 0.005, 7.31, 7.13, 7.14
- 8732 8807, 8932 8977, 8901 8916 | 0.049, 7.57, 7.16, 7.46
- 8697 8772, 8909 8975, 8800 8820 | -0.040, 7.46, 7.69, 7.34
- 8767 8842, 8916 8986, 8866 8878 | 0.126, 7.83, 6.8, 7.4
